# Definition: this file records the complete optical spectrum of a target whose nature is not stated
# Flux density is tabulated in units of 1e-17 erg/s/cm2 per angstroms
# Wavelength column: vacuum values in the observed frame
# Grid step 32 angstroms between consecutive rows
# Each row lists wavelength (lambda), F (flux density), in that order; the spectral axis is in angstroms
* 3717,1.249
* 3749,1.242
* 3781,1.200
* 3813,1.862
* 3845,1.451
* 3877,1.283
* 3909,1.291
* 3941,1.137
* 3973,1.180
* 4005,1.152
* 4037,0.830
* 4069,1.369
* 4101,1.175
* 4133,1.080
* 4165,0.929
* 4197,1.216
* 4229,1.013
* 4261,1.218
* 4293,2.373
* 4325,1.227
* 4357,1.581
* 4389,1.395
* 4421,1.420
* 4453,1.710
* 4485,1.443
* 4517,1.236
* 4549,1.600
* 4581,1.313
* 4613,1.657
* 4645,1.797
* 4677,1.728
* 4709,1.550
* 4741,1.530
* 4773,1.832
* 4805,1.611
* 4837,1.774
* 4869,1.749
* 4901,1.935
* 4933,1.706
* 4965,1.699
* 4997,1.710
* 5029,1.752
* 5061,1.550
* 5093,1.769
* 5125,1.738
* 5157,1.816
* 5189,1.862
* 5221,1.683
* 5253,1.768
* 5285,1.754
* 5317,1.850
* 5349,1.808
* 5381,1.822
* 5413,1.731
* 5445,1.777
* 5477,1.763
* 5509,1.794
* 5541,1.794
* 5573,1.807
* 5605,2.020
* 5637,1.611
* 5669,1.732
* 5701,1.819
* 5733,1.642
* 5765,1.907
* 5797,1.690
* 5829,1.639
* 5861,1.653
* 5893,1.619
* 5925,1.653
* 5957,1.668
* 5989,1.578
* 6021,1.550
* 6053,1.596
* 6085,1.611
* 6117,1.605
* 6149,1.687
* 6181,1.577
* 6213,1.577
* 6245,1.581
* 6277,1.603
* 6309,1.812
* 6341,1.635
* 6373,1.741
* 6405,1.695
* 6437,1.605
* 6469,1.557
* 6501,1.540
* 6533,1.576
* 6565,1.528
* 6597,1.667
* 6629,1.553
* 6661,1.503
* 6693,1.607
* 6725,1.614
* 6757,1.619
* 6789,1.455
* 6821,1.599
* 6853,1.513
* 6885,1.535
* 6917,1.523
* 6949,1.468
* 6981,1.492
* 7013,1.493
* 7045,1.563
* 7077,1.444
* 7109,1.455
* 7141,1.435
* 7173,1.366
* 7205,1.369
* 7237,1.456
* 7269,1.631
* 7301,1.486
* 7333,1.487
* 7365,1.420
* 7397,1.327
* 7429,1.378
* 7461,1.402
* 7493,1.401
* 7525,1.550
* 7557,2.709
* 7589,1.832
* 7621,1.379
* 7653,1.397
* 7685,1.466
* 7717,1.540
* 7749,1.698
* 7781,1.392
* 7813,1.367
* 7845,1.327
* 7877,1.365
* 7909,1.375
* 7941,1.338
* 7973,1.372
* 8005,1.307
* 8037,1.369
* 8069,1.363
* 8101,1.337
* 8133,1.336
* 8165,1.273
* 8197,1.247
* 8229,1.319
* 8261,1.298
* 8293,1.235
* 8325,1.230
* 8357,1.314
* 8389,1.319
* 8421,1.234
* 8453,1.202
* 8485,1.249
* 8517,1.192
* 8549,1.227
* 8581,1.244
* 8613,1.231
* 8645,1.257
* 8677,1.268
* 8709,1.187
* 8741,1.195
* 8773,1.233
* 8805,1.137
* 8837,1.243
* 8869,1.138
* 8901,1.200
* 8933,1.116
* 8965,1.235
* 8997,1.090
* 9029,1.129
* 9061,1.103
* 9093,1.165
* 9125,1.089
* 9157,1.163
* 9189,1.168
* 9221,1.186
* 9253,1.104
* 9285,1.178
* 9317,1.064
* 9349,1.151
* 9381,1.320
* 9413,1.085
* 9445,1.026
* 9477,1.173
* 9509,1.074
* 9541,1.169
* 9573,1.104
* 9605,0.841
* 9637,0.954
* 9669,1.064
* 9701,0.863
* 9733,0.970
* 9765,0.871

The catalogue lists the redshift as 0.15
